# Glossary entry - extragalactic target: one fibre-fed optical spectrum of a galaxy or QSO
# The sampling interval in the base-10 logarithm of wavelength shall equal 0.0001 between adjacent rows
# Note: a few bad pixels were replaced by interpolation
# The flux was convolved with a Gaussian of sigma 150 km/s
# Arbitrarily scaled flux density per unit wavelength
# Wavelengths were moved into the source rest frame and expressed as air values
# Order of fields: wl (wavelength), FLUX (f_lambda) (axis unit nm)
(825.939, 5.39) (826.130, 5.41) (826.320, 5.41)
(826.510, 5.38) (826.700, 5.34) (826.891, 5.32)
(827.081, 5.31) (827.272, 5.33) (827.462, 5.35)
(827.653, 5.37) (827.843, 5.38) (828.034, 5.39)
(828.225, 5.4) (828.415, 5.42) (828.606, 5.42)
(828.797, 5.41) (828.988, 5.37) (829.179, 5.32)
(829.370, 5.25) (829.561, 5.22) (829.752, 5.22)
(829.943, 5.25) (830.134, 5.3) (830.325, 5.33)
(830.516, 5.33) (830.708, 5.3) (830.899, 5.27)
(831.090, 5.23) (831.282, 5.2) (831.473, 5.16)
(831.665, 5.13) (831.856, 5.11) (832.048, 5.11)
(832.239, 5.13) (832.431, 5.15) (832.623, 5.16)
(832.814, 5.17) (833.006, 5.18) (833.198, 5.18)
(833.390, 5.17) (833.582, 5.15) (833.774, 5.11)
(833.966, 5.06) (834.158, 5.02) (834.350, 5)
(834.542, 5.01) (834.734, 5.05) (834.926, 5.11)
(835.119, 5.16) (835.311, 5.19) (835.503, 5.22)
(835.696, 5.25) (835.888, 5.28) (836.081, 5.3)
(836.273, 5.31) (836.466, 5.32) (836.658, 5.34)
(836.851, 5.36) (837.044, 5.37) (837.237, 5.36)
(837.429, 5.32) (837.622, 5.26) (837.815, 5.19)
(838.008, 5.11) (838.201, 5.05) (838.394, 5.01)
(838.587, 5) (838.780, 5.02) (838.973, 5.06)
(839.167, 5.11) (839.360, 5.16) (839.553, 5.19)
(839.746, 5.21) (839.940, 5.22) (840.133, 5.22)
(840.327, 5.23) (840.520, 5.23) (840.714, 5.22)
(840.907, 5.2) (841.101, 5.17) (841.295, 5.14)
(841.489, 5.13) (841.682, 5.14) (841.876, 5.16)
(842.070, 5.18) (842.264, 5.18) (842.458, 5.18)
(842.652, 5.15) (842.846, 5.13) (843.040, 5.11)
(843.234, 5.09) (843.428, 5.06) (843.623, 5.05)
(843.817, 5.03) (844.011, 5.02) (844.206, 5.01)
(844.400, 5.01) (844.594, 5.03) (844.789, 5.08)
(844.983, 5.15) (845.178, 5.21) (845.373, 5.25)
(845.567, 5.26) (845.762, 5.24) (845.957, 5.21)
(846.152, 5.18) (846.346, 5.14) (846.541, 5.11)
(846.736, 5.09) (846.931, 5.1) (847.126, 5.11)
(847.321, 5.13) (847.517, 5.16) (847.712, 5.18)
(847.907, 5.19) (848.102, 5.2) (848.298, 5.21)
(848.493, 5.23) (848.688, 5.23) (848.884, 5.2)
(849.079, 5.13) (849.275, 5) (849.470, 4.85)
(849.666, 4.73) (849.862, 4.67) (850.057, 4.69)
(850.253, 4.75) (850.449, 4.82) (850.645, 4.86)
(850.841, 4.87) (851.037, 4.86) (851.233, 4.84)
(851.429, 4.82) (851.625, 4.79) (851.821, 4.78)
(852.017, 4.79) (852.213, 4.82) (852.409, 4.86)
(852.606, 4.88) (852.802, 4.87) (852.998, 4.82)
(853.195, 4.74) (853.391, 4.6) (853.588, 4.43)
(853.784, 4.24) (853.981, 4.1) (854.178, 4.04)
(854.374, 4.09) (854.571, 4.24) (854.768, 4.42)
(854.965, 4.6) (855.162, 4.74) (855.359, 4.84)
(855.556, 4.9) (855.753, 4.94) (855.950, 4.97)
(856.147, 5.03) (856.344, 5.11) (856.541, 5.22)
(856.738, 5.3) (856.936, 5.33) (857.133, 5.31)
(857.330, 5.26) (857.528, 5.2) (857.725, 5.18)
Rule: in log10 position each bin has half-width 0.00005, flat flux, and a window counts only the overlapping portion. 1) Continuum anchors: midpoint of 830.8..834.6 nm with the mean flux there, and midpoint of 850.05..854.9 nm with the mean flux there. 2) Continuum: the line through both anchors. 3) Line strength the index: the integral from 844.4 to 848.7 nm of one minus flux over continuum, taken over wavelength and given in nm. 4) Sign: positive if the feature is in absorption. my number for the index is -0.34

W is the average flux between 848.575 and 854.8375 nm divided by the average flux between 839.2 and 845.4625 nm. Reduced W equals 0.92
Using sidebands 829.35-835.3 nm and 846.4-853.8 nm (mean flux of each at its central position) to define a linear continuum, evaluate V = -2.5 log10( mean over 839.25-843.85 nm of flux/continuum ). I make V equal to -0.03 mag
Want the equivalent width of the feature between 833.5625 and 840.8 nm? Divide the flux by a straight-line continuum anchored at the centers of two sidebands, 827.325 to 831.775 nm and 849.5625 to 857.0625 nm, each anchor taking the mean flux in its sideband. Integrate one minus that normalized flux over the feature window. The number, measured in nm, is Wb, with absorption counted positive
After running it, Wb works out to -0.07 nm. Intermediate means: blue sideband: 5.31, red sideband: 4.75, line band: 5.18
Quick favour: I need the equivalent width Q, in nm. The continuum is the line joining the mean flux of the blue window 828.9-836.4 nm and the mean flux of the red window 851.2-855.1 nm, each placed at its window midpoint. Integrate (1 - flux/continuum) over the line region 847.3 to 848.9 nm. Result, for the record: -0.16 nm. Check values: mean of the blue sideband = 5.19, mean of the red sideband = 4.59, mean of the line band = 5.19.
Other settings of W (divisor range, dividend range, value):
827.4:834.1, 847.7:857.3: 0.92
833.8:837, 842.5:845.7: 0.98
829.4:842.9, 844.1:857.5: 0.95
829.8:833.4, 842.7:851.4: 0.97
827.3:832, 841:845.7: 0.97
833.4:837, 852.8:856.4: 0.89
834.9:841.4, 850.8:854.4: 0.89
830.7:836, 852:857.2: 0.92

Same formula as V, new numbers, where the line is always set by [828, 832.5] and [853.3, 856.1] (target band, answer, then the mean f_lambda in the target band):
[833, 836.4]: -0.005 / 5.15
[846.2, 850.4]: -0.075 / 5.05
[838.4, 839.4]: -0.012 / 5.06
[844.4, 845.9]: -0.077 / 5.16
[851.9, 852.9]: -0.059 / 4.85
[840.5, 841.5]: -0.052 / 5.18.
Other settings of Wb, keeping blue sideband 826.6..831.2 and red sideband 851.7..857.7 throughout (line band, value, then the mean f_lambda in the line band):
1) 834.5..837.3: -0.04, 5.24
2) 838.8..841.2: -0.04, 5.18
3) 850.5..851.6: 0.00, 4.84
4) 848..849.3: -0.07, 5.18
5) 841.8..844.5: -0.04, 5.1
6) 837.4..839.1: 0.01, 5.1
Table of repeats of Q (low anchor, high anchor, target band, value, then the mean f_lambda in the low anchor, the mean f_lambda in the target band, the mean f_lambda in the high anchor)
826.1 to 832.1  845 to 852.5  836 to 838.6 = -0.03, 5.3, 5.24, 5.02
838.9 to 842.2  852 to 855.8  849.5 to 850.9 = -0.01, 5.17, 4.77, 4.59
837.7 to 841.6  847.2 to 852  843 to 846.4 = -0.04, 5.14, 5.12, 4.96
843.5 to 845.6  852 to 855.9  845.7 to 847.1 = -0.04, 5.09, 5.15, 4.6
